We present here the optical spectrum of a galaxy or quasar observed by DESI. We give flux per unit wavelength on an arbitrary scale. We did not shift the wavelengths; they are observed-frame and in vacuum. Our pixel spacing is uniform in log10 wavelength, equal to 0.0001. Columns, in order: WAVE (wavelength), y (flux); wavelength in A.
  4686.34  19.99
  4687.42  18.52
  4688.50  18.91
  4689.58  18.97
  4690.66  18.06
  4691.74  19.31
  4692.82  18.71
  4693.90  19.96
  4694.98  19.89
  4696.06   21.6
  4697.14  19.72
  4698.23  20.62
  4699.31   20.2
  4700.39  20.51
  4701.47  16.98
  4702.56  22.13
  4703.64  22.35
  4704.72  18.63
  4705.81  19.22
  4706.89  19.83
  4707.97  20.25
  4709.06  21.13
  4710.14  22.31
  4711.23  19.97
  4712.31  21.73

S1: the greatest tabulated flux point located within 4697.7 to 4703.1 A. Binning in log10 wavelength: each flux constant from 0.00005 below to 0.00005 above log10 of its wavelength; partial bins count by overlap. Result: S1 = 22.13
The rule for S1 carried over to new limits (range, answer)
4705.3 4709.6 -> 21.13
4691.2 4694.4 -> 19.96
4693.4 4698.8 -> 21.6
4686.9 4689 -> 18.91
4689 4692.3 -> 19.31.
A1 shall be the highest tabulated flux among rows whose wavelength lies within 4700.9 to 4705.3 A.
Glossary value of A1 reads 22.35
